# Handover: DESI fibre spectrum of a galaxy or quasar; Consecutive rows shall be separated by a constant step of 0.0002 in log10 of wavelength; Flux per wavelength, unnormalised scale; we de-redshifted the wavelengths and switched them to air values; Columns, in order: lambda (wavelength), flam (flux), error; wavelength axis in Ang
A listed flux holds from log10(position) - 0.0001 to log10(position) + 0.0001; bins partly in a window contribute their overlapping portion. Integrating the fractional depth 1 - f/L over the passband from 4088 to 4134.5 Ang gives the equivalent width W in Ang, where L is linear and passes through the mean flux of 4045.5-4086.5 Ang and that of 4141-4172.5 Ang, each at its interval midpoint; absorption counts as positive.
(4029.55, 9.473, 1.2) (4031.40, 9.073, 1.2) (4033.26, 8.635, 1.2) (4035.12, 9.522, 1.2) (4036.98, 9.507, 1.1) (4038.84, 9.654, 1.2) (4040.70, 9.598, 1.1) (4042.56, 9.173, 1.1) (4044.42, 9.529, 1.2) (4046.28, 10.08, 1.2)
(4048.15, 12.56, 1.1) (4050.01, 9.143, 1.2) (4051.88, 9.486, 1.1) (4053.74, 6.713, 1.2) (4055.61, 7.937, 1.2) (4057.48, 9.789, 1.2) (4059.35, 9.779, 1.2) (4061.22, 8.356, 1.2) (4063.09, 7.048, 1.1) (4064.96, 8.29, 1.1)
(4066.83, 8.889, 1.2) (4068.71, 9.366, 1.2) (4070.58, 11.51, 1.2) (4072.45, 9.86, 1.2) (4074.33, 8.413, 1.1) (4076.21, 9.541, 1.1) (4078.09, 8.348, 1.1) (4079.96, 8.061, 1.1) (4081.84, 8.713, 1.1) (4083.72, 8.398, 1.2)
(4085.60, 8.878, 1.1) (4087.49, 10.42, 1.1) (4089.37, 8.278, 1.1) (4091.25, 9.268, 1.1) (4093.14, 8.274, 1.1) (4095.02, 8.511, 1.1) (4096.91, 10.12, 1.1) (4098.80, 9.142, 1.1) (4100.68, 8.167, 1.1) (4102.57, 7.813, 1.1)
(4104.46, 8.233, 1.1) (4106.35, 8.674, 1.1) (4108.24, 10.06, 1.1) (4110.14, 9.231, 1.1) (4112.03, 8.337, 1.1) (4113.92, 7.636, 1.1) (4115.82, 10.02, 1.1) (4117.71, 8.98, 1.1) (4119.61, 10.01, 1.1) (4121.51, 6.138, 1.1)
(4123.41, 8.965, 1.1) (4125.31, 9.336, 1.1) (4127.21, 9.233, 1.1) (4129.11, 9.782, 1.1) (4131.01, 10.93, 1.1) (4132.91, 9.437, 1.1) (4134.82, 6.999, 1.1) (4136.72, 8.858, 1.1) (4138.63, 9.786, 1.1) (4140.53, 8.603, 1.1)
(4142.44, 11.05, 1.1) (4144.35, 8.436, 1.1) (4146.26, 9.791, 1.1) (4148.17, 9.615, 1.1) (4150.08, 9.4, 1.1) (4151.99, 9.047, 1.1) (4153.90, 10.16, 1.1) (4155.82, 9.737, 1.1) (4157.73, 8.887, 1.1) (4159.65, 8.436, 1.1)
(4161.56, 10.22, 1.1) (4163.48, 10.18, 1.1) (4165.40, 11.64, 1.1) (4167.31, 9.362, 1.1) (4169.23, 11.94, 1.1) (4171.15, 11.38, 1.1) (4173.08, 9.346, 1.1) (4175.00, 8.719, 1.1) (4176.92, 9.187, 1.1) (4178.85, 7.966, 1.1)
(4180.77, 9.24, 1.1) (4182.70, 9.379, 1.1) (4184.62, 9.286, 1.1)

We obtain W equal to 2.7 Ang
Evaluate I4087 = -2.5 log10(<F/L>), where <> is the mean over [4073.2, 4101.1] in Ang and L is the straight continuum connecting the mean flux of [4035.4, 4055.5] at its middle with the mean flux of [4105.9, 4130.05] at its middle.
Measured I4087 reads 0.04 mag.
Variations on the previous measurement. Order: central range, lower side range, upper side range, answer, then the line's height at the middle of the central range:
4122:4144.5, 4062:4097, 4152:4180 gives 0.02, 9.45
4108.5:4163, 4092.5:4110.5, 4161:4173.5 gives 0.06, 9.77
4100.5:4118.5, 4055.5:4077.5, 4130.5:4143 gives 0.06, 9.2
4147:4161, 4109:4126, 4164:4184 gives 0.01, 9.44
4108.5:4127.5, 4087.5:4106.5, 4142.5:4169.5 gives 0.03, 9.1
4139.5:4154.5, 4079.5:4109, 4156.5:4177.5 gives 0.02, 9.64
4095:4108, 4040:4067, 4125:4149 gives 0.06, 9.25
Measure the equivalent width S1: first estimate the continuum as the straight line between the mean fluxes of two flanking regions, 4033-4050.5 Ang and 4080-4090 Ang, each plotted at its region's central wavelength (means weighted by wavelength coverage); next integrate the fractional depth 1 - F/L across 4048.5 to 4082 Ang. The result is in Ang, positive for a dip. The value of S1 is 1.4 Ang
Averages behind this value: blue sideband 9.8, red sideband 8.88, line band 8.92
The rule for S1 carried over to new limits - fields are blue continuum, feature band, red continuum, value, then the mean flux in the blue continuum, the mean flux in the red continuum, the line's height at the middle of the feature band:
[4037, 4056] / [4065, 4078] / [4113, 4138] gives -0.2 Ang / 9.44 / 8.96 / 9.28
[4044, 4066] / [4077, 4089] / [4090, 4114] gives 0.1 Ang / 9.05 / 8.76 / 8.88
